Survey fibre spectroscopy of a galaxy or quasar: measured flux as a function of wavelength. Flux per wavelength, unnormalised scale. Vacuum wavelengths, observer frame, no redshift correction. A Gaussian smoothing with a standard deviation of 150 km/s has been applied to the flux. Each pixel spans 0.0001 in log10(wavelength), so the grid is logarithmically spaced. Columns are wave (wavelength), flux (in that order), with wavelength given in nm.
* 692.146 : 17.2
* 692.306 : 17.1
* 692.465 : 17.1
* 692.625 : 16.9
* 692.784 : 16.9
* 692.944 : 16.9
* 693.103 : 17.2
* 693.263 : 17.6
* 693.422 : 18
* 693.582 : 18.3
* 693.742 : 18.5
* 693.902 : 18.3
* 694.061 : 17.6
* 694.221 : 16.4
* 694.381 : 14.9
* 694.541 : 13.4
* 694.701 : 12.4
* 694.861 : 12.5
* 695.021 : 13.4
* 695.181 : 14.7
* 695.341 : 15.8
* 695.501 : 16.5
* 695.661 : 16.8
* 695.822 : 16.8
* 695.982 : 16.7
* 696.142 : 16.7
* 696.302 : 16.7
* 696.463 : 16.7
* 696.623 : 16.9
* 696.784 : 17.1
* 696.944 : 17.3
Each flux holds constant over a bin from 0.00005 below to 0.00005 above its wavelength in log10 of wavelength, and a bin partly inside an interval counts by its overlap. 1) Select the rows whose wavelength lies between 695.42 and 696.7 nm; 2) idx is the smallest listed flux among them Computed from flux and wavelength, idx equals 16.5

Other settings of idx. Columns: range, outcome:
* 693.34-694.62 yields 13.4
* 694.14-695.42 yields 12.4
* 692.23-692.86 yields 16.9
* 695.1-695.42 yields 14.7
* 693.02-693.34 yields 17.2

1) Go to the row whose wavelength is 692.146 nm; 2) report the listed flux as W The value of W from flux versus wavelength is 17.2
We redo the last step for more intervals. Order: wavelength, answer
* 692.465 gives 17.1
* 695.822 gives 16.8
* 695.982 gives 16.7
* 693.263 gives 17.6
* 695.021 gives 13.4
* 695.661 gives 16.8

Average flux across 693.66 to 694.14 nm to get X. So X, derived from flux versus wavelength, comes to 18.1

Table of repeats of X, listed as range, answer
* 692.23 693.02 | 17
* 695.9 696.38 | 16.7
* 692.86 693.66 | 17.6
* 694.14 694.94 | 13.9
